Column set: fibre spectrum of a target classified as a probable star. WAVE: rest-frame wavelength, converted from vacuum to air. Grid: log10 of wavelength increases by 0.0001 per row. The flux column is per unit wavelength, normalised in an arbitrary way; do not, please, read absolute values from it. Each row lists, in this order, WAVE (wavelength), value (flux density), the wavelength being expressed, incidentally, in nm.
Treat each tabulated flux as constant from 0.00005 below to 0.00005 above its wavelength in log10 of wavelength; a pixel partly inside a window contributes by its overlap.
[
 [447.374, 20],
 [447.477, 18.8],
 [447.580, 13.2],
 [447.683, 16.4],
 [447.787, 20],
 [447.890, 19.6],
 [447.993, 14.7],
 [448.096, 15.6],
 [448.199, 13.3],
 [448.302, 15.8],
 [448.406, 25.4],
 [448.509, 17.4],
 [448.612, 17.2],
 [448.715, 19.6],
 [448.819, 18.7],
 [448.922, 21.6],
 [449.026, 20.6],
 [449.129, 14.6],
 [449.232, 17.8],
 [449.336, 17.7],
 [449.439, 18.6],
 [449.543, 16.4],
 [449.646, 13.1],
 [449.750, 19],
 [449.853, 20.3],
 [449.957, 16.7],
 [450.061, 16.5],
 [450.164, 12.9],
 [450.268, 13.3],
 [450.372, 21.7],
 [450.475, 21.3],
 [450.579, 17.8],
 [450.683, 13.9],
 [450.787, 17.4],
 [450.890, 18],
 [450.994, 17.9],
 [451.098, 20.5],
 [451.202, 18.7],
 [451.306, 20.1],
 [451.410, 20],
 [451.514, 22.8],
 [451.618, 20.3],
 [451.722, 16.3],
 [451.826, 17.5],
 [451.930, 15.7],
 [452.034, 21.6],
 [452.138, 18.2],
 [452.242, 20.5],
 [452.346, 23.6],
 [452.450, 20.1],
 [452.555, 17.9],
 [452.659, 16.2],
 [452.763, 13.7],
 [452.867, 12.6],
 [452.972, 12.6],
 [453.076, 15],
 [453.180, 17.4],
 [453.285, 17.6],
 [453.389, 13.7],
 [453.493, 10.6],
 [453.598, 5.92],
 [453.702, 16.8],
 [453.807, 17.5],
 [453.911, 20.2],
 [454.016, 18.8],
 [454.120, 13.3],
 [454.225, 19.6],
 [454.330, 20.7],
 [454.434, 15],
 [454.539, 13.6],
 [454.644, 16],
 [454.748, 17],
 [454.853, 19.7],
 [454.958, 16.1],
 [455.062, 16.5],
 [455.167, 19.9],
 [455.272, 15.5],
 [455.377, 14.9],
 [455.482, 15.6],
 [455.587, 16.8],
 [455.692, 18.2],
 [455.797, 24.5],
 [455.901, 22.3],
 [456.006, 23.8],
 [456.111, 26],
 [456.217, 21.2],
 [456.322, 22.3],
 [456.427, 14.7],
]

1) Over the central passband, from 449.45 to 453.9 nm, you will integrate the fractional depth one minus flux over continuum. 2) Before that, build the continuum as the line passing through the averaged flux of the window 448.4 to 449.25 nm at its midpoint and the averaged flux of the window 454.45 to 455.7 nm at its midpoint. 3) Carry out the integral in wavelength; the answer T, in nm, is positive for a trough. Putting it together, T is 0.17 nm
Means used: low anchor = 19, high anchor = 16.5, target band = 17.2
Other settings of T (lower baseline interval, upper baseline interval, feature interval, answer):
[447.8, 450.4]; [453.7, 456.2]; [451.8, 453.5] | 0.11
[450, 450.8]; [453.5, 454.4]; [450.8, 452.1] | -0.19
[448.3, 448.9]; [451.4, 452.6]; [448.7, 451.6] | 0.20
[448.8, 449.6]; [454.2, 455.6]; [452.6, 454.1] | 0.20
